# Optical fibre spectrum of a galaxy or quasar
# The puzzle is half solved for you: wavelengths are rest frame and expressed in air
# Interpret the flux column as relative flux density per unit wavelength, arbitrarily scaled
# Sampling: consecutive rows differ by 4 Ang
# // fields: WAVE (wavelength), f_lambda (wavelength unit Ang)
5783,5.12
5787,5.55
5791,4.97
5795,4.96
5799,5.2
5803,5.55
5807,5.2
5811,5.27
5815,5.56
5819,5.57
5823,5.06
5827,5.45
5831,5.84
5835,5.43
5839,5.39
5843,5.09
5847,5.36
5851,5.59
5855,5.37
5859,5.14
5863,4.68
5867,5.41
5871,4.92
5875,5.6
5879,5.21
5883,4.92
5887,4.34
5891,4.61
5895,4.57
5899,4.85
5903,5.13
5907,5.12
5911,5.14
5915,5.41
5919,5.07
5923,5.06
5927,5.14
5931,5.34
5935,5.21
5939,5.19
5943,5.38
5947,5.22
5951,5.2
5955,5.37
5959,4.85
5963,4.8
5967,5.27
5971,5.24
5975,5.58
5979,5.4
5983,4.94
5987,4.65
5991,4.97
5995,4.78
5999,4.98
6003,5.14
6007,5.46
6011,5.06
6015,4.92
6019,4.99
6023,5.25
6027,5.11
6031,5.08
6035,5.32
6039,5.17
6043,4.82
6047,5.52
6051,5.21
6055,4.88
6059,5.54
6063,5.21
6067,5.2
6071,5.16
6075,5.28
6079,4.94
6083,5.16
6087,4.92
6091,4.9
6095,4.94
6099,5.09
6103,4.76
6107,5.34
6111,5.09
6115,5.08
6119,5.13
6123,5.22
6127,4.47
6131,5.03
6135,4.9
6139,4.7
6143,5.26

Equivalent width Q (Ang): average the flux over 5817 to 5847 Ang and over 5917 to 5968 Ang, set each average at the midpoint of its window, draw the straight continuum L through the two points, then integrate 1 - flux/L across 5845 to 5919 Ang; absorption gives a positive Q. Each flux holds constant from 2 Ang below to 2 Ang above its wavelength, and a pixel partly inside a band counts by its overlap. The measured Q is 3.02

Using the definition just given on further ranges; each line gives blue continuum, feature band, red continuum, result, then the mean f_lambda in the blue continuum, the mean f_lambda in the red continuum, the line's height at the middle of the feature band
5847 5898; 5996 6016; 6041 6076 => 0.19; 5.04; 5.2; 5.15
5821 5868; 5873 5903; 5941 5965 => 2.03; 5.32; 5.14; 5.24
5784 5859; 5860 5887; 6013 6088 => 1.20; 5.35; 5.14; 5.3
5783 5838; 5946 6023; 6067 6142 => 0.78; 5.35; 5.01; 5.15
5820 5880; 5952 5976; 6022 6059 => 0.26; 5.31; 5.17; 5.23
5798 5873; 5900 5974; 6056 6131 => 0.70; 5.32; 5.08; 5.22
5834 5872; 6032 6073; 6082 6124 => -0.89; 5.24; 5.05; 5.09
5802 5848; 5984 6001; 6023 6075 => 1.27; 5.4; 5.19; 5.24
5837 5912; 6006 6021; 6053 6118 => 0.01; 5.07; 5.09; 5.09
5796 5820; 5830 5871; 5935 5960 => 0.18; 5.37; 5.22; 5.32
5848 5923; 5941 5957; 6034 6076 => -0.55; 5.06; 5.21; 5.12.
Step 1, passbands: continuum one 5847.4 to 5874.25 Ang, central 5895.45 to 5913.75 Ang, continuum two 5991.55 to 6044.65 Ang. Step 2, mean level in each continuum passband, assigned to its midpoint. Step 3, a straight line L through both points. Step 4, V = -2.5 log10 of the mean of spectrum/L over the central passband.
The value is 0.03 mag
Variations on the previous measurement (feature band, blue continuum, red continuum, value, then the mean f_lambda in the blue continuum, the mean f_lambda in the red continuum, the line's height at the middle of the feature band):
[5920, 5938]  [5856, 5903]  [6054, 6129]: -0.04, 4.95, 5.07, 4.98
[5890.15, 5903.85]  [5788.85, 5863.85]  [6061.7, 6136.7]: 0.10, 5.31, 5.04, 5.24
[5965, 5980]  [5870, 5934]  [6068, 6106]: -0.07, 5.03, 5.03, 5.03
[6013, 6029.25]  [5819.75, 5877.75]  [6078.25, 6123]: 0.01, 5.31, 5.04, 5.13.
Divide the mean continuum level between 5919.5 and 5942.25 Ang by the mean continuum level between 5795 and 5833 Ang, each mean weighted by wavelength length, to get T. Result 0.96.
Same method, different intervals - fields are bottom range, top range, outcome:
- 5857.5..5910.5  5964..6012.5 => 1.03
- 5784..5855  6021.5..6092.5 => 0.96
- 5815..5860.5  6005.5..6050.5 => 0.95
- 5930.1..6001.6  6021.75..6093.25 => 1.00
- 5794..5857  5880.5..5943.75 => 0.93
